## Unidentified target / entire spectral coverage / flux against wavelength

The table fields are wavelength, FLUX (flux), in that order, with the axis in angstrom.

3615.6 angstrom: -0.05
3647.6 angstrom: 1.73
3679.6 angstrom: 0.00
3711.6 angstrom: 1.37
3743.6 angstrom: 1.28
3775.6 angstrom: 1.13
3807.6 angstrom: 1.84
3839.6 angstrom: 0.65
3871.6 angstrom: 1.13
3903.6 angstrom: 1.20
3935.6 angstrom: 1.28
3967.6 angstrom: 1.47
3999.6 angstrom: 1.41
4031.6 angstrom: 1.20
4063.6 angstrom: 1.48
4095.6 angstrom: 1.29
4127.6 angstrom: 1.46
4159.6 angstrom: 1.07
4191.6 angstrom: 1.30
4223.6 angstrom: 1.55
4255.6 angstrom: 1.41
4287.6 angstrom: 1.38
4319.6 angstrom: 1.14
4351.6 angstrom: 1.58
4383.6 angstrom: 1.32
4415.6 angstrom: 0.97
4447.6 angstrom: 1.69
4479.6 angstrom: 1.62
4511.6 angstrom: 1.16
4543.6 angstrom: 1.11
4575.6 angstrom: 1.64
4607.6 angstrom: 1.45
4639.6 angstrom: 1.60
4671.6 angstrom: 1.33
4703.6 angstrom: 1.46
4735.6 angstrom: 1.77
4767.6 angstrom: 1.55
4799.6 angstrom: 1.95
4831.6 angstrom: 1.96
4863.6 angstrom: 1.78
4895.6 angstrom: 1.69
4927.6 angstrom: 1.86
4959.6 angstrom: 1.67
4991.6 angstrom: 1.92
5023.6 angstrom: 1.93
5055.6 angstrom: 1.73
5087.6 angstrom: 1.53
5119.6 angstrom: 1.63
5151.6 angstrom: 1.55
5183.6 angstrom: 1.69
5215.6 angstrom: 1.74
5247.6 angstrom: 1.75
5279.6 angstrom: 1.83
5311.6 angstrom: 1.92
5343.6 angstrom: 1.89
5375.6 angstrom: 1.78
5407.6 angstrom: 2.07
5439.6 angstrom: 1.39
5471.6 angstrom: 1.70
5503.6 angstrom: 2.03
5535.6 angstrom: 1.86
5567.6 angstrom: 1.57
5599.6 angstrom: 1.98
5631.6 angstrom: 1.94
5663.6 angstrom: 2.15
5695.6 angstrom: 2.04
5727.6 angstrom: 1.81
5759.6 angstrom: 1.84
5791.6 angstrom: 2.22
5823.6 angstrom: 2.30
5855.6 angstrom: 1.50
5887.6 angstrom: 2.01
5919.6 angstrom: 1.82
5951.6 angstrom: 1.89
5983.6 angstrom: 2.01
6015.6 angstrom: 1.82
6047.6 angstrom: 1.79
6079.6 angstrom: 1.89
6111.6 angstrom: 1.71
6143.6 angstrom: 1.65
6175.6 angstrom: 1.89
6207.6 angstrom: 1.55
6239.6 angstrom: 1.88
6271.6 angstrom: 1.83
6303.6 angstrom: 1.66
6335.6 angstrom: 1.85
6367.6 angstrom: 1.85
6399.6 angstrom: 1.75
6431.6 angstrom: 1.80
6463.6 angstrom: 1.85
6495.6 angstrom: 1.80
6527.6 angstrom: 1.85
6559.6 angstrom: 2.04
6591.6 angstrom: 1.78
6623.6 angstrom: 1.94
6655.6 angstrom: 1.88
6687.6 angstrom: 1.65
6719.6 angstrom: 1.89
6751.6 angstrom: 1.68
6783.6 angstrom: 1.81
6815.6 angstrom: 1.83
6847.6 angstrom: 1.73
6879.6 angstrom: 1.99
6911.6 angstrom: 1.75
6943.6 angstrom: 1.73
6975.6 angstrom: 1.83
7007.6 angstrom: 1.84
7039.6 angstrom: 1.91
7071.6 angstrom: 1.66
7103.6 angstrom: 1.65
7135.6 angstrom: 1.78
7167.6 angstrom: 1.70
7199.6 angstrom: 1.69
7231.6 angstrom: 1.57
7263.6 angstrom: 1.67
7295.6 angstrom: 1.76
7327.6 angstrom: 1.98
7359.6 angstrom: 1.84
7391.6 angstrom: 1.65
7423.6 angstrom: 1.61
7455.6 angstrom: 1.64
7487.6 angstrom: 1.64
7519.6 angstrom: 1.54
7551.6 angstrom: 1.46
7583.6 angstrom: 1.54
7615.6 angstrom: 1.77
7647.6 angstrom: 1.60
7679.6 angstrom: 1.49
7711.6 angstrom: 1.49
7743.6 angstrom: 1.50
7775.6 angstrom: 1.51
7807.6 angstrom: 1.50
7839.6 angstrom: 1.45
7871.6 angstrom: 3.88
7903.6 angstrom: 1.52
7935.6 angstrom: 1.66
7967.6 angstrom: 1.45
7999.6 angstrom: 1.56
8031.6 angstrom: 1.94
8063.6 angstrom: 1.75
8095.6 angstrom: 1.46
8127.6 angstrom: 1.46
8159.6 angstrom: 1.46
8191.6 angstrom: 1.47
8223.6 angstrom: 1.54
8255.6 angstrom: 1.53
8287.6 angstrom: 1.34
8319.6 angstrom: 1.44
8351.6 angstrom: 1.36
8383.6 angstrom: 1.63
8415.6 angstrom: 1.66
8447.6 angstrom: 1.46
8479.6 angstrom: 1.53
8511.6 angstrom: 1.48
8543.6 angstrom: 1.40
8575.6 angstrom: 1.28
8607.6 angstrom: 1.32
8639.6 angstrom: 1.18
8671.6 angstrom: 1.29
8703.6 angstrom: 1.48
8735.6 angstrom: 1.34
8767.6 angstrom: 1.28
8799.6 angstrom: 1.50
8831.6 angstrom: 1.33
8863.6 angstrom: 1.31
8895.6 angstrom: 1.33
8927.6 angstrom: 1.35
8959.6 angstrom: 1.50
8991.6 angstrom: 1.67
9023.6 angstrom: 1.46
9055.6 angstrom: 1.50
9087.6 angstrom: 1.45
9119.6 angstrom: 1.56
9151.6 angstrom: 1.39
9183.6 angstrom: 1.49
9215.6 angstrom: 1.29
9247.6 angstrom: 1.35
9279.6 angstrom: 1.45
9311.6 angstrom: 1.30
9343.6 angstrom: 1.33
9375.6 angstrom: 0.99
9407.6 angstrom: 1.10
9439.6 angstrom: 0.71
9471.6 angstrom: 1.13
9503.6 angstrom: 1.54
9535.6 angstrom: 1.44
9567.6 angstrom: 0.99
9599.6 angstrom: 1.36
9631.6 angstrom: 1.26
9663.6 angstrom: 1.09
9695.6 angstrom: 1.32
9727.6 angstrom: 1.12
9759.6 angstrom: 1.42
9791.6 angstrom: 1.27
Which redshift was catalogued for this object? 0.20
